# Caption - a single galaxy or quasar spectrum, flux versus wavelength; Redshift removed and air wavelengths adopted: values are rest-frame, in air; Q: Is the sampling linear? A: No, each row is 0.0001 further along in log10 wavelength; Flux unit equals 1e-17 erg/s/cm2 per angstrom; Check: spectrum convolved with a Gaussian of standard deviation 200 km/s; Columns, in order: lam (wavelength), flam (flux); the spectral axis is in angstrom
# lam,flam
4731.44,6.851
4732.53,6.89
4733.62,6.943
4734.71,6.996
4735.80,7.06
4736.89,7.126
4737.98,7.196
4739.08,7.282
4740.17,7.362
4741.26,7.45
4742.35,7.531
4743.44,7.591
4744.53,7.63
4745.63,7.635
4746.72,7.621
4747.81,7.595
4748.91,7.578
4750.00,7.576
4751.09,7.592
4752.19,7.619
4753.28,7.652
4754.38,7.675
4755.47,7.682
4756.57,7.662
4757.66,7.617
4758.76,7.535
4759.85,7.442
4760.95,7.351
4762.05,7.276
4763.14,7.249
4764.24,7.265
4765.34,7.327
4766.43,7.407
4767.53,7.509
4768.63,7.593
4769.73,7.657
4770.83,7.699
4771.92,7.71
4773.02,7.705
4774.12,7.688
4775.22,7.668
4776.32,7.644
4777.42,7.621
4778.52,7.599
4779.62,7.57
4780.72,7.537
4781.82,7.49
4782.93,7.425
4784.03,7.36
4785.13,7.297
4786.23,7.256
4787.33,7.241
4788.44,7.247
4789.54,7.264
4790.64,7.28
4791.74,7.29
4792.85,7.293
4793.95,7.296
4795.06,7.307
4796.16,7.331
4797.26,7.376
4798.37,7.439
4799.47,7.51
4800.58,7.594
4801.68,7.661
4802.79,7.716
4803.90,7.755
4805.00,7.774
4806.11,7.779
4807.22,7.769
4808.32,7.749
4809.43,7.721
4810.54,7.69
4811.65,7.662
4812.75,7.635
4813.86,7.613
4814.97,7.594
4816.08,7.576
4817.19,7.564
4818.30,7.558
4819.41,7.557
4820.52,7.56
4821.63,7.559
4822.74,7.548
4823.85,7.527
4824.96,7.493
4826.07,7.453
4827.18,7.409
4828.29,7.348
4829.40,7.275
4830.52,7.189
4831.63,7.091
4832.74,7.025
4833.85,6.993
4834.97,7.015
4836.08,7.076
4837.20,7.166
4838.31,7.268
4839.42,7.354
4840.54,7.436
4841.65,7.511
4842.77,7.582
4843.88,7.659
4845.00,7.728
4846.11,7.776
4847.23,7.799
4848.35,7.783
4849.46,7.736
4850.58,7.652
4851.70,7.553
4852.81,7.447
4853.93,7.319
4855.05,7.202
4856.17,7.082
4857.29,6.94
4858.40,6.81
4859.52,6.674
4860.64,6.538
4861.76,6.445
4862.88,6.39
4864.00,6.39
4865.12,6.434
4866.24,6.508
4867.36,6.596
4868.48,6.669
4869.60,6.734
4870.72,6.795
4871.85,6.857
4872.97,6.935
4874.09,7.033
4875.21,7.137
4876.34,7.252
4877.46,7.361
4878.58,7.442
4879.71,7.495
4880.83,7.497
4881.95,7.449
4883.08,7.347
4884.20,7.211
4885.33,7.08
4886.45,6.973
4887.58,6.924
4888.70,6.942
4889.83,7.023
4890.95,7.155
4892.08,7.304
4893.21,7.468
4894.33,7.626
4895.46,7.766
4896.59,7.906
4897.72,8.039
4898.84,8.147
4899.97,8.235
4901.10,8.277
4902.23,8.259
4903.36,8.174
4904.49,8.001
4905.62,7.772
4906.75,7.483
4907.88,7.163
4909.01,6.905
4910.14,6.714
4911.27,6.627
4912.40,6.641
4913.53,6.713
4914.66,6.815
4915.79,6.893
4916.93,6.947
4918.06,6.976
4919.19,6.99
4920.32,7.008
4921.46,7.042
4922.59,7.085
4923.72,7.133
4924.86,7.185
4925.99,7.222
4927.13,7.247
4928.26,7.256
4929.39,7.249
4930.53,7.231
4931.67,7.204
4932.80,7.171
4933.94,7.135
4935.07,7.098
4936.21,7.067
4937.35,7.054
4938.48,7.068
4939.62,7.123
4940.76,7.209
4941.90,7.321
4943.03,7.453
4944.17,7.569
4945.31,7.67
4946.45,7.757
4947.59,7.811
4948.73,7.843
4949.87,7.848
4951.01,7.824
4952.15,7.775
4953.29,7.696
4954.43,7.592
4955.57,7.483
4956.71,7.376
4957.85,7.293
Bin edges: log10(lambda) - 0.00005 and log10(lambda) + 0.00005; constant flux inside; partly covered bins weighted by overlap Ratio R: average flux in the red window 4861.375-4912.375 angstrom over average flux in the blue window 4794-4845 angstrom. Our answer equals 0.97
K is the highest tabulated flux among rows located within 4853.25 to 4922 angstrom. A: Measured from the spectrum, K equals 8.277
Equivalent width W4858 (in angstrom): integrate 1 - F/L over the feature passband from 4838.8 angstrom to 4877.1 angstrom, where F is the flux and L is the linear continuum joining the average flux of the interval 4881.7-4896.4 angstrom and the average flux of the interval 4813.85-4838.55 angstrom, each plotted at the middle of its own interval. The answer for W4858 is 1.1 angstrom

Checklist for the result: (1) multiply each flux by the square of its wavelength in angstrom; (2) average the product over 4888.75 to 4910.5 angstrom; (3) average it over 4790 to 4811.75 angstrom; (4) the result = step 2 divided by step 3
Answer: 1.06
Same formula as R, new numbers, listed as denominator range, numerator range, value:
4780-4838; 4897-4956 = 0.99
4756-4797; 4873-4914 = 0.99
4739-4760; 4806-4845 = 0.98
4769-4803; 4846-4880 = 0.94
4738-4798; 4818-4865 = 0.97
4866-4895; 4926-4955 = 1.04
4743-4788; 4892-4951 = 0.98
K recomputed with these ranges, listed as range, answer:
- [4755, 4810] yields 7.779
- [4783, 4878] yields 7.799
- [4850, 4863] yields 7.652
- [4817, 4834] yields 7.564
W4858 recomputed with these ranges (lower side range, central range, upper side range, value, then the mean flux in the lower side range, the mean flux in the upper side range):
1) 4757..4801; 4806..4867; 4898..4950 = 0.6 angstrom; 7.45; 7.32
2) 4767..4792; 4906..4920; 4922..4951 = 0.8 angstrom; 7.5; 7.33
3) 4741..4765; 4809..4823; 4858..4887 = -0.8 angstrom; 7.54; 6.93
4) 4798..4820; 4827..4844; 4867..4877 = 0.2 angstrom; 7.65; 6.9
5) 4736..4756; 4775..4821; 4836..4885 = -1.0 angstrom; 7.51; 7.16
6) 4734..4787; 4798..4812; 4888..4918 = -0.4 angstrom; 7.49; 7.41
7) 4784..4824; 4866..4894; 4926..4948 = 1.1 angstrom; 7.51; 7.29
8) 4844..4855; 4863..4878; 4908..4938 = 1.3 angstrom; 7.62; 7.03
